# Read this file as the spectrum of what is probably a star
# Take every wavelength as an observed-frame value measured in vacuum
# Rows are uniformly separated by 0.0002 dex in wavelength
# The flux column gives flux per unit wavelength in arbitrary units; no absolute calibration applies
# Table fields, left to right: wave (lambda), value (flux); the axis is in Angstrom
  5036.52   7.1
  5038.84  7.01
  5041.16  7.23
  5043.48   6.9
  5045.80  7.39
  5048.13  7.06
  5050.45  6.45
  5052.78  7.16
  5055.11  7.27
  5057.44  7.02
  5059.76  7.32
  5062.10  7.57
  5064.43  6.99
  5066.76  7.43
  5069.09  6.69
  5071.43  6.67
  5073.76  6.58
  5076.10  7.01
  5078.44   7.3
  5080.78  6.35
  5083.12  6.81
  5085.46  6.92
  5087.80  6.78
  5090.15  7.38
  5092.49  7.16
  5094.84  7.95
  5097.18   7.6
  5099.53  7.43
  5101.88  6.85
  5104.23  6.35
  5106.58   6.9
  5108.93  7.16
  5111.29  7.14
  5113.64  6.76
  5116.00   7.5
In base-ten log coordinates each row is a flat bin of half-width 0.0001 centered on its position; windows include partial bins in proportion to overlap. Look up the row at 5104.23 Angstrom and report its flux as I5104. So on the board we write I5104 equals 6.35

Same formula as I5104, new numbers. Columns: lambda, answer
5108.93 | 7.16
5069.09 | 6.69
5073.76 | 6.58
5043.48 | 6.9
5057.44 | 7.02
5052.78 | 7.16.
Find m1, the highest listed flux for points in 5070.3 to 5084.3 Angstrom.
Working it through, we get 7.3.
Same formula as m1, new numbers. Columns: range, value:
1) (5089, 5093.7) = 7.38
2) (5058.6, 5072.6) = 7.57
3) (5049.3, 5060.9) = 7.32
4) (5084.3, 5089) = 6.92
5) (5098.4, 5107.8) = 7.43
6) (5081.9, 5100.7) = 7.95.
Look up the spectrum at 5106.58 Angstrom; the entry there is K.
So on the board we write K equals 6.9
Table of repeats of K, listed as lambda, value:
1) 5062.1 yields 7.57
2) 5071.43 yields 6.67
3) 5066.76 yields 7.43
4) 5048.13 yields 7.06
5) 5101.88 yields 6.85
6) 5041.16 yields 7.23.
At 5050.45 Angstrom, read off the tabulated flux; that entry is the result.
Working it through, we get 6.45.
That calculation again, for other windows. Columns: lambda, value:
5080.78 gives 6.35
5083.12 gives 6.81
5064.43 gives 6.99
